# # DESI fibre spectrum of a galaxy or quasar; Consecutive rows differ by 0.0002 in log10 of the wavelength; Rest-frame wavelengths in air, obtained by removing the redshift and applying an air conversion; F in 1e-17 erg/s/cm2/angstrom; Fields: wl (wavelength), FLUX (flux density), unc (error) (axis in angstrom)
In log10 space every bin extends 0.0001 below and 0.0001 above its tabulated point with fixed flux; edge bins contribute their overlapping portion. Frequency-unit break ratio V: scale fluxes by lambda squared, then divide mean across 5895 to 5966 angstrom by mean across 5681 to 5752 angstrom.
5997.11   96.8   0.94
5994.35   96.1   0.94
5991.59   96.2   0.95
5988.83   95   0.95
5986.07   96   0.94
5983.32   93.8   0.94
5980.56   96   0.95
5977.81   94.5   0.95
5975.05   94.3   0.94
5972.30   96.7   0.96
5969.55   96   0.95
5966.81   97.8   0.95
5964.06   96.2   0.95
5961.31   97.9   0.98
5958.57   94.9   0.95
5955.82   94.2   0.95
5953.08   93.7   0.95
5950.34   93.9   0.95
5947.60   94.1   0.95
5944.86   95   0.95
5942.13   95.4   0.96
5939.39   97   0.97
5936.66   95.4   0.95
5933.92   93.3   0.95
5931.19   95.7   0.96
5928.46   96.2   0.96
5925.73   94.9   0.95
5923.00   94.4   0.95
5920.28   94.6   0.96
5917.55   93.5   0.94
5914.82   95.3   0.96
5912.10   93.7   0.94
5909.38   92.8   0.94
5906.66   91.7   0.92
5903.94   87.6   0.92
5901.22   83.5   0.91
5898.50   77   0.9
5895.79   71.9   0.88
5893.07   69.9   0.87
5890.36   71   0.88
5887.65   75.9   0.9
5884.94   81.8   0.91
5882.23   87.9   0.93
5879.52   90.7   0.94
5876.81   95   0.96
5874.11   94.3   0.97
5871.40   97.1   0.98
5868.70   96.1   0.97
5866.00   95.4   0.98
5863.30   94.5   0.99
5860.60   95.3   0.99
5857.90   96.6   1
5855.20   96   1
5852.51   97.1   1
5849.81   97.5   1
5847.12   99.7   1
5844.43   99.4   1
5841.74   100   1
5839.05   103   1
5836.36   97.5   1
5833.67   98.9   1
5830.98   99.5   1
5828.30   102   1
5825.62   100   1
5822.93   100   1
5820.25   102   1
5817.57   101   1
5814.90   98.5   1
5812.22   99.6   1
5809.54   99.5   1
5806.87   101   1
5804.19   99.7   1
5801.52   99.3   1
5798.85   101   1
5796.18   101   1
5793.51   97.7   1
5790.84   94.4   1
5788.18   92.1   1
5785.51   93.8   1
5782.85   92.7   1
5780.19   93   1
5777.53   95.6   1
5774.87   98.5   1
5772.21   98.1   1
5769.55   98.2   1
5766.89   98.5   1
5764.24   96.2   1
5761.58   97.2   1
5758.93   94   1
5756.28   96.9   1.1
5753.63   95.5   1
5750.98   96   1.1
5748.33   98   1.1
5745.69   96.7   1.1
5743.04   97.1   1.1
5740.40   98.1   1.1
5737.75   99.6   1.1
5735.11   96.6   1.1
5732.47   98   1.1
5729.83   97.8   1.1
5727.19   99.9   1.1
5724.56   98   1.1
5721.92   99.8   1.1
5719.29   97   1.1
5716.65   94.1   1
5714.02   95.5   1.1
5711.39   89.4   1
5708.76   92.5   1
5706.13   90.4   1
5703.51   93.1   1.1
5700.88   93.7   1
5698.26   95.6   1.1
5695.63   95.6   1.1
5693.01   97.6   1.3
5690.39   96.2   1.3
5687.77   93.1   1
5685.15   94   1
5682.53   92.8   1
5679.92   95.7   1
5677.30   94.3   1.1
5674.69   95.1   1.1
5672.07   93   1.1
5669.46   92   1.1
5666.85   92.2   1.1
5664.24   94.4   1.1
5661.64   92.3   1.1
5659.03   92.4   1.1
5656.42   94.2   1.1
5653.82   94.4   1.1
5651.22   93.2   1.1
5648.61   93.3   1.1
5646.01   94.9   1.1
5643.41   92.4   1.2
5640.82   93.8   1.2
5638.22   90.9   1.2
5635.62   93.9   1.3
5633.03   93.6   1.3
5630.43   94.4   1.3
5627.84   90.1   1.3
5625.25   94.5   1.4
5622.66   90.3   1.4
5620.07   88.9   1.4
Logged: 1.0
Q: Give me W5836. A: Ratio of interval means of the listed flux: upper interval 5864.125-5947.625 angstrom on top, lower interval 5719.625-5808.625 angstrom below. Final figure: 0.9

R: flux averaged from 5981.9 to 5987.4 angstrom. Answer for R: 94.9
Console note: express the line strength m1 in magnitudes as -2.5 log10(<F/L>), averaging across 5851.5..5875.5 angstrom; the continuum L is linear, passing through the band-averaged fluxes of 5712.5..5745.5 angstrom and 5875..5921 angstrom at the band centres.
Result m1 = -0.09 mag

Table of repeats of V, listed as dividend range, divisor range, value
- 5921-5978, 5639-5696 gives 1.12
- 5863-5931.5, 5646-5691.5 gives 1.03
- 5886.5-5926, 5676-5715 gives 0.98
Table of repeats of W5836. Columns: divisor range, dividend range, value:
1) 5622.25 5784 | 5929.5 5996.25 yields 1.00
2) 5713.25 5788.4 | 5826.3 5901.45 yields 0.95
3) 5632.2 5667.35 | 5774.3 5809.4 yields 1.04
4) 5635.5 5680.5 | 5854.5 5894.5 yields 0.95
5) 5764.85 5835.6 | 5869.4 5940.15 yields 0.91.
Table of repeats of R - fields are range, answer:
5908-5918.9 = 93.8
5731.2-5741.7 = 98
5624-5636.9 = 93.3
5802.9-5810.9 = 100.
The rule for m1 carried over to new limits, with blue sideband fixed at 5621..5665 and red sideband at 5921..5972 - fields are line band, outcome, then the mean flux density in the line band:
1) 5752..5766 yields -0.024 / 96.1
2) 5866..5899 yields 0.123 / 84.7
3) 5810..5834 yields -0.064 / 100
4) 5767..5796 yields -0.019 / 95.8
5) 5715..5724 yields -0.038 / 96.9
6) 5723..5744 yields -0.050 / 98.2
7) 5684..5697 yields -0.021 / 95.3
